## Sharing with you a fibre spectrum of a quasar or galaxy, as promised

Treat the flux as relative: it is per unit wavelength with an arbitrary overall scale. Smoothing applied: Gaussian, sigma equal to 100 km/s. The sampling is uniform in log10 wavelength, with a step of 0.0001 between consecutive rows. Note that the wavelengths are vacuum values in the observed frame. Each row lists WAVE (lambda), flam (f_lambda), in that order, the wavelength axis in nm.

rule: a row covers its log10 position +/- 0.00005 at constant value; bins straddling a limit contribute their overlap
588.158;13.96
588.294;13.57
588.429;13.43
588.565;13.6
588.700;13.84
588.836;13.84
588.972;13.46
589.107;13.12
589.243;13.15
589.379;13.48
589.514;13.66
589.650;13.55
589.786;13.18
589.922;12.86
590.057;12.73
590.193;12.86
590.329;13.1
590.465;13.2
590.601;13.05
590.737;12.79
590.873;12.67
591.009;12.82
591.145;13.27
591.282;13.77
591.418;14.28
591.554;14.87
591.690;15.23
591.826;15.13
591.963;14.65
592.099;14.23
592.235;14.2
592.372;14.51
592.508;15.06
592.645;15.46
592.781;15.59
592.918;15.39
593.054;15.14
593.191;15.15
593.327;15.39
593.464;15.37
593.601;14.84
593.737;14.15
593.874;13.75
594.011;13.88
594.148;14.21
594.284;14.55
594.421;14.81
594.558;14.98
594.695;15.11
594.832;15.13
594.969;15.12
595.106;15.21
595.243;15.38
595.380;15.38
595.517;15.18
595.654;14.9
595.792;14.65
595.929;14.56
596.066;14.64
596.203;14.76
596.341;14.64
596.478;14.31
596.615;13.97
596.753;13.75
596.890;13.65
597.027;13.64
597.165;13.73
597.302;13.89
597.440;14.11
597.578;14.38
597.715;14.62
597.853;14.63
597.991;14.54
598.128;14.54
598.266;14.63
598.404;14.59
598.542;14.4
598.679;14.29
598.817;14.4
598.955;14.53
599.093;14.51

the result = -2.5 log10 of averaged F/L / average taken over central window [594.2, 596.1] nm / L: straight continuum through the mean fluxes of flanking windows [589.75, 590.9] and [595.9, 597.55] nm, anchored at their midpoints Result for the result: -0.086 mag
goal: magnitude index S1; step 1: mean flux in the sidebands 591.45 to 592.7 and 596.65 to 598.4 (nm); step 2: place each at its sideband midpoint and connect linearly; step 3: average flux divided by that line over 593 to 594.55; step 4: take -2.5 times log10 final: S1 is 0.00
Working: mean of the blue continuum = 14.8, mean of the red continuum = 14.2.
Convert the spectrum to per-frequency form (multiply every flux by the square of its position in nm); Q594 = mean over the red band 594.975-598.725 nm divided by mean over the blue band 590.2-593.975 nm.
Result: 1.03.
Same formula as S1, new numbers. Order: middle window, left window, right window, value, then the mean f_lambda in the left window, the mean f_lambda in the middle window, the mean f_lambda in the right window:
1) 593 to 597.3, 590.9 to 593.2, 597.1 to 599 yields -0.01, 14.6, 14.6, 14.4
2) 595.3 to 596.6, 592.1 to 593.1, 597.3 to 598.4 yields -0.01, 15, 14.8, 14.5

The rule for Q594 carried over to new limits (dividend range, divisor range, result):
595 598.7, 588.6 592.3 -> 1.09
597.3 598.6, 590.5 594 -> 1.02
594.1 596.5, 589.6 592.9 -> 1.08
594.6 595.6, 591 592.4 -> 1.07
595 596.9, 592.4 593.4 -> 0.97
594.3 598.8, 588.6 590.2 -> 1.12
